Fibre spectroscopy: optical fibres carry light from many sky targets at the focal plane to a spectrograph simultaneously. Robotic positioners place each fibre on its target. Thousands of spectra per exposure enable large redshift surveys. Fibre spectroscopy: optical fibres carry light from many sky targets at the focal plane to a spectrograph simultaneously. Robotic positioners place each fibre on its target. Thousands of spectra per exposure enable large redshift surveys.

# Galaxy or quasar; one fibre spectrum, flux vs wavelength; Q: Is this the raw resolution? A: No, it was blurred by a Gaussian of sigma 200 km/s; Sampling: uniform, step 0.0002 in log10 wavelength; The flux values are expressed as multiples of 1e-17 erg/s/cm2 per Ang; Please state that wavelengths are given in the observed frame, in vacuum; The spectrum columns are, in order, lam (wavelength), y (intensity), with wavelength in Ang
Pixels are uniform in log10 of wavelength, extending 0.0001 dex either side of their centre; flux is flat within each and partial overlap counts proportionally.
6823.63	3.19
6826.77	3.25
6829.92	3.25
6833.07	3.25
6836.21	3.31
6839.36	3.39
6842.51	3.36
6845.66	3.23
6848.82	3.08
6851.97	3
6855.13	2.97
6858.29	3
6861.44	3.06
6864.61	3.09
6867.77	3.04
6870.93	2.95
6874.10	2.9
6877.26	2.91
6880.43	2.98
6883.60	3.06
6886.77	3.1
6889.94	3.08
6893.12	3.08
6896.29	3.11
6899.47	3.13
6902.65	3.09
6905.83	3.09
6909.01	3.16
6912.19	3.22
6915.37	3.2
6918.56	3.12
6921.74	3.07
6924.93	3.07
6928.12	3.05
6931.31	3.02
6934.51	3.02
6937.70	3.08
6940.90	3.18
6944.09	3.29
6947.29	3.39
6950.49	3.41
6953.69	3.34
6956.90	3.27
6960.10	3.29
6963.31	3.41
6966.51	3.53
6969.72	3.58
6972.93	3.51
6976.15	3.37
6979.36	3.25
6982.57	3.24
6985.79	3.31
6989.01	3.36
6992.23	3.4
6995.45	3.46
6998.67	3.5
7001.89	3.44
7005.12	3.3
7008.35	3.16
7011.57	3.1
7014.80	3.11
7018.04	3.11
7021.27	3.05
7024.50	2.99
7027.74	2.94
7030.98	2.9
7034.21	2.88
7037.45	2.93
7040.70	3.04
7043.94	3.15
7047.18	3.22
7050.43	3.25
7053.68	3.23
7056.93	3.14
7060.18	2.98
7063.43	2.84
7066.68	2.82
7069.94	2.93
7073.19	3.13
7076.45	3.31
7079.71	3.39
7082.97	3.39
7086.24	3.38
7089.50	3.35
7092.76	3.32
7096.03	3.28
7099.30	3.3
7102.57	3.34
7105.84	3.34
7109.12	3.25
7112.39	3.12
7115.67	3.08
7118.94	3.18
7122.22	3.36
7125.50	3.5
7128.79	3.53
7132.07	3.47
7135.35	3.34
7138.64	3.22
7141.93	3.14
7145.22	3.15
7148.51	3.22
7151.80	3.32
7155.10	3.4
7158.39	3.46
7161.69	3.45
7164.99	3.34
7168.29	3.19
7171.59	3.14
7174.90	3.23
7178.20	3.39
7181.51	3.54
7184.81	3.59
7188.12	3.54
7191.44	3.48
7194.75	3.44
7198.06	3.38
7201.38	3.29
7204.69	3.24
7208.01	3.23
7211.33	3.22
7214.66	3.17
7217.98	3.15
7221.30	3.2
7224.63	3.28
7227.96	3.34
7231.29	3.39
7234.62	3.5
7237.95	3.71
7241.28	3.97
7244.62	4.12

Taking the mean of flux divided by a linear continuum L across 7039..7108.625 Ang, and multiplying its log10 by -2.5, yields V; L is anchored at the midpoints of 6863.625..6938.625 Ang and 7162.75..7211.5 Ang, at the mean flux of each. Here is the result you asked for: 0.01 mag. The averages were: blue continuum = 3.07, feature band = 3.2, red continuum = 3.35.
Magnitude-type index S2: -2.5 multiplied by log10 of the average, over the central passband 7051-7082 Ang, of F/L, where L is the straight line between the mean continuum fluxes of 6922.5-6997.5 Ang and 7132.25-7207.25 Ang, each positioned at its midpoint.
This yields 0.07 mag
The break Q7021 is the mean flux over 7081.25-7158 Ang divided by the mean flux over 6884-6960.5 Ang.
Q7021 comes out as 1.0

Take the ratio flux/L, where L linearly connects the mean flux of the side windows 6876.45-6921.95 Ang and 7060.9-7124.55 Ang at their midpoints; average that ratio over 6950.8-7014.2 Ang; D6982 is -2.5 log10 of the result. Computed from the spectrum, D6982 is -0.07 mag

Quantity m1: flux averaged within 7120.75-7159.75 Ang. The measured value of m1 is 3.34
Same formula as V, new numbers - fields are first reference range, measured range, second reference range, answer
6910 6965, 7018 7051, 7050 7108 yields 0.06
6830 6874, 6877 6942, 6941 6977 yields 0.06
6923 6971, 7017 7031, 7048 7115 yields 0.08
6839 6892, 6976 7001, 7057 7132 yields -0.07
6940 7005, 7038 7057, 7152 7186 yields 0.07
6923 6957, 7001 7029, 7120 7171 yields 0.04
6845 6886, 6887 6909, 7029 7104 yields -0.02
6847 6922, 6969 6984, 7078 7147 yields -0.07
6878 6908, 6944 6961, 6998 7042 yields -0.09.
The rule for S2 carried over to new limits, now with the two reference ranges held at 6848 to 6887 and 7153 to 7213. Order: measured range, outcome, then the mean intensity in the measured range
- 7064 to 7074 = 0.105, 2.93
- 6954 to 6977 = -0.100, 3.42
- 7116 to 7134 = -0.028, 3.38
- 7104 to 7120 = 0.029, 3.2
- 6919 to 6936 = 0.008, 3.05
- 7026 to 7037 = 0.100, 2.91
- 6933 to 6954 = -0.051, 3.24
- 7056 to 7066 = 0.092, 2.96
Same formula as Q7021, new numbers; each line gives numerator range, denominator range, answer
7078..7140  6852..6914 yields 1.09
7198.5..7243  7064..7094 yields 1.05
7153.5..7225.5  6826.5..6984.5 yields 1.05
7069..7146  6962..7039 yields 1.01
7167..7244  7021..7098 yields 1.08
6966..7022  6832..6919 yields 1.07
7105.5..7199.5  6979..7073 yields 1.06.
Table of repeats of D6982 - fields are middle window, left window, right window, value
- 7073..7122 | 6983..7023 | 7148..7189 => 0.01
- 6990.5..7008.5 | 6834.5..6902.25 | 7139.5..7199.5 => -0.06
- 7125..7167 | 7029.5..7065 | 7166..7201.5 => -0.02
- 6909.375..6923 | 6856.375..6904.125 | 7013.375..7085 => -0.04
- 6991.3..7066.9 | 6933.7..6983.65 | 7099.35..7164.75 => 0.07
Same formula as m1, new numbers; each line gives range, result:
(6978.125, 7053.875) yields 3.18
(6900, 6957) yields 3.17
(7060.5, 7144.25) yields 3.25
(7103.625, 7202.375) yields 3.34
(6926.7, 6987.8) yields 3.29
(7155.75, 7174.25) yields 3.32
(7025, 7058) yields 3.06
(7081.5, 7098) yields 3.34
